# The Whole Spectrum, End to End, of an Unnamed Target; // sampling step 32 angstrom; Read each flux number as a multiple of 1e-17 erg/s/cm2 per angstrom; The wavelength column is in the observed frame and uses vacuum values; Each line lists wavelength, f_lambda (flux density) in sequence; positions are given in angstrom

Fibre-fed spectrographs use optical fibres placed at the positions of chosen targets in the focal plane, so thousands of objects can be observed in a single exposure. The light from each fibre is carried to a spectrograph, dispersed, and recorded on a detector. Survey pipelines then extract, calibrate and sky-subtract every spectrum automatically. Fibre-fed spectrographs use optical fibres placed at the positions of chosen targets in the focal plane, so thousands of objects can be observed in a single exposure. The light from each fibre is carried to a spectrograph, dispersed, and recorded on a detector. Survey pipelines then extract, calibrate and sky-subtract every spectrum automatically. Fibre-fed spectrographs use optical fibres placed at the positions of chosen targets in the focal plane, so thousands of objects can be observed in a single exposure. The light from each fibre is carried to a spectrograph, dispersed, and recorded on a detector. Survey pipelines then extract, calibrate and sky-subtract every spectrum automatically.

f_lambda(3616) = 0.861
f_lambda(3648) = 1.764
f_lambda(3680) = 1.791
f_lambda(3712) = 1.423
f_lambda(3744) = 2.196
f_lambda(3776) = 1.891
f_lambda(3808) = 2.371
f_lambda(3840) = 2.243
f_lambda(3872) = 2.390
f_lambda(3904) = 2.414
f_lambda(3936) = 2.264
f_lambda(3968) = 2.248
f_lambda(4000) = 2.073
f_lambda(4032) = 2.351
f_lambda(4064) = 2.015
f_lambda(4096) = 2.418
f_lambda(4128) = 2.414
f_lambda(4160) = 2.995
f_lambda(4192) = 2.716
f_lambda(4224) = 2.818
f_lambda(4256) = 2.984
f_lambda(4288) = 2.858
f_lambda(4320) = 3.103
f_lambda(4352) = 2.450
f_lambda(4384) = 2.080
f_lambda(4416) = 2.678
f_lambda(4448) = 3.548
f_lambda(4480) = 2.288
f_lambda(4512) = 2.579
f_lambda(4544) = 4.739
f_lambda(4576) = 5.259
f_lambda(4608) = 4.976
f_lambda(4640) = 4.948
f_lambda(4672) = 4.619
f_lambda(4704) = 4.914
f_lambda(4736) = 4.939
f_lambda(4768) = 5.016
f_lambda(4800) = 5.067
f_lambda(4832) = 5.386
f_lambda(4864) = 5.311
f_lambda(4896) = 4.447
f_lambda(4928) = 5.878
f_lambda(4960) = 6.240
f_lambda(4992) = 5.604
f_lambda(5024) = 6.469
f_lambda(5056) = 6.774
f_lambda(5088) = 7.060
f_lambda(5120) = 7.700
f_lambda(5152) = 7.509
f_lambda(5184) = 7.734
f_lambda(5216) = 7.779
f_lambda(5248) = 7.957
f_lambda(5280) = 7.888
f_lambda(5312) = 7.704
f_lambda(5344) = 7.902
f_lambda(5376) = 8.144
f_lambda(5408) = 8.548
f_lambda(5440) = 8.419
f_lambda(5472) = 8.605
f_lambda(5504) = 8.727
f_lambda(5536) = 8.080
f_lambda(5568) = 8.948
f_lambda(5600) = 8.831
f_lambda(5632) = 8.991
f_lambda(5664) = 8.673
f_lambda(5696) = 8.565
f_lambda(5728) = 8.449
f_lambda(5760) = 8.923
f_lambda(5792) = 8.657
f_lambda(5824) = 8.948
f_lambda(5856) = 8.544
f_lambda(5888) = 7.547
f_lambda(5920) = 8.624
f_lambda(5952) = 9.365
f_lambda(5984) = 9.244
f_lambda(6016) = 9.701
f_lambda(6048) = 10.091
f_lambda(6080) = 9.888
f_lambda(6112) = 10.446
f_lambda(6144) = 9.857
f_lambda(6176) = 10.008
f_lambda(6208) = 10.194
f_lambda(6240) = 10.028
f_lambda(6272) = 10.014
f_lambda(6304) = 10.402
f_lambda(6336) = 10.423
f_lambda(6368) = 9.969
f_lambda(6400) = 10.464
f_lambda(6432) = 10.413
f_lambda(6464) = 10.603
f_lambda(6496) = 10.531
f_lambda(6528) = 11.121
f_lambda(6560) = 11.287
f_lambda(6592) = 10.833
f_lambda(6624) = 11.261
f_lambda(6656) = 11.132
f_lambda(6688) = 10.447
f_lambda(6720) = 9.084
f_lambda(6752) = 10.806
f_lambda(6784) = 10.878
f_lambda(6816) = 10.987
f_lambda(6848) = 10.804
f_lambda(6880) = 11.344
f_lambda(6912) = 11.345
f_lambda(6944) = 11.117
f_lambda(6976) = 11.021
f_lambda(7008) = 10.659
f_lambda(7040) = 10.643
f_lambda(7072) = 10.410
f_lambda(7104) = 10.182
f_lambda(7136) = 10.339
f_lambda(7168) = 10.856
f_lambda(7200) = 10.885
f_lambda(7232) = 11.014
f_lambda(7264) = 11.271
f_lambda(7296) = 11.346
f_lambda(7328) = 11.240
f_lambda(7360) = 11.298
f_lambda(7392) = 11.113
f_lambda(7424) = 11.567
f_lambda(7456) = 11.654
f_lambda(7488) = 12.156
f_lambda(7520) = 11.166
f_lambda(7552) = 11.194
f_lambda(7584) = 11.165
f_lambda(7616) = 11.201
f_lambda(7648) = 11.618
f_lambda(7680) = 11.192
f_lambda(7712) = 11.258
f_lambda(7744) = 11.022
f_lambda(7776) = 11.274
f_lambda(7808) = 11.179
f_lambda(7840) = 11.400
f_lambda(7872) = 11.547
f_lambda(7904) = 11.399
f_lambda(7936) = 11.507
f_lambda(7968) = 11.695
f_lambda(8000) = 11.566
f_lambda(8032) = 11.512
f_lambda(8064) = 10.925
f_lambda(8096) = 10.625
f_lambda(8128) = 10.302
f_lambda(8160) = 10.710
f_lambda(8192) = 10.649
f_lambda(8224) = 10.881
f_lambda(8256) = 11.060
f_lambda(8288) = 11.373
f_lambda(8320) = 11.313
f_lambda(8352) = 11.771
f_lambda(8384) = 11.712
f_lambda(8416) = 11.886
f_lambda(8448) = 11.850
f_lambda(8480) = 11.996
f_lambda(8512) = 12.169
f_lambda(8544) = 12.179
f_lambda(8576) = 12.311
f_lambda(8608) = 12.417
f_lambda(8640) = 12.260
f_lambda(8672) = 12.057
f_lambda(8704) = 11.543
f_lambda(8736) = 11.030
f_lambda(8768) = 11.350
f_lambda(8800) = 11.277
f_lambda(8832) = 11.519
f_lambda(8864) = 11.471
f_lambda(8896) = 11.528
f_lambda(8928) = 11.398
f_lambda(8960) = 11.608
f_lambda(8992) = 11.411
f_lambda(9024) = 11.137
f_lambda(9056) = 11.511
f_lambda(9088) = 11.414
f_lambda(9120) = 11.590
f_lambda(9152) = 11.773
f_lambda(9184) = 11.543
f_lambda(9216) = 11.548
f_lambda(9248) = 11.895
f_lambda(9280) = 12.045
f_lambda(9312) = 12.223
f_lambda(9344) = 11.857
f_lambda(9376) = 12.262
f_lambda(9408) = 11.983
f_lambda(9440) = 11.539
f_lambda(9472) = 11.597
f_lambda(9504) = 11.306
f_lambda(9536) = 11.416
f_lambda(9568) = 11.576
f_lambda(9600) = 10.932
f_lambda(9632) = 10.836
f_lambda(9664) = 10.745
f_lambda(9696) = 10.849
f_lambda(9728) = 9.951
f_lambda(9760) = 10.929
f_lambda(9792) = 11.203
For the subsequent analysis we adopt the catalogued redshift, 0.14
